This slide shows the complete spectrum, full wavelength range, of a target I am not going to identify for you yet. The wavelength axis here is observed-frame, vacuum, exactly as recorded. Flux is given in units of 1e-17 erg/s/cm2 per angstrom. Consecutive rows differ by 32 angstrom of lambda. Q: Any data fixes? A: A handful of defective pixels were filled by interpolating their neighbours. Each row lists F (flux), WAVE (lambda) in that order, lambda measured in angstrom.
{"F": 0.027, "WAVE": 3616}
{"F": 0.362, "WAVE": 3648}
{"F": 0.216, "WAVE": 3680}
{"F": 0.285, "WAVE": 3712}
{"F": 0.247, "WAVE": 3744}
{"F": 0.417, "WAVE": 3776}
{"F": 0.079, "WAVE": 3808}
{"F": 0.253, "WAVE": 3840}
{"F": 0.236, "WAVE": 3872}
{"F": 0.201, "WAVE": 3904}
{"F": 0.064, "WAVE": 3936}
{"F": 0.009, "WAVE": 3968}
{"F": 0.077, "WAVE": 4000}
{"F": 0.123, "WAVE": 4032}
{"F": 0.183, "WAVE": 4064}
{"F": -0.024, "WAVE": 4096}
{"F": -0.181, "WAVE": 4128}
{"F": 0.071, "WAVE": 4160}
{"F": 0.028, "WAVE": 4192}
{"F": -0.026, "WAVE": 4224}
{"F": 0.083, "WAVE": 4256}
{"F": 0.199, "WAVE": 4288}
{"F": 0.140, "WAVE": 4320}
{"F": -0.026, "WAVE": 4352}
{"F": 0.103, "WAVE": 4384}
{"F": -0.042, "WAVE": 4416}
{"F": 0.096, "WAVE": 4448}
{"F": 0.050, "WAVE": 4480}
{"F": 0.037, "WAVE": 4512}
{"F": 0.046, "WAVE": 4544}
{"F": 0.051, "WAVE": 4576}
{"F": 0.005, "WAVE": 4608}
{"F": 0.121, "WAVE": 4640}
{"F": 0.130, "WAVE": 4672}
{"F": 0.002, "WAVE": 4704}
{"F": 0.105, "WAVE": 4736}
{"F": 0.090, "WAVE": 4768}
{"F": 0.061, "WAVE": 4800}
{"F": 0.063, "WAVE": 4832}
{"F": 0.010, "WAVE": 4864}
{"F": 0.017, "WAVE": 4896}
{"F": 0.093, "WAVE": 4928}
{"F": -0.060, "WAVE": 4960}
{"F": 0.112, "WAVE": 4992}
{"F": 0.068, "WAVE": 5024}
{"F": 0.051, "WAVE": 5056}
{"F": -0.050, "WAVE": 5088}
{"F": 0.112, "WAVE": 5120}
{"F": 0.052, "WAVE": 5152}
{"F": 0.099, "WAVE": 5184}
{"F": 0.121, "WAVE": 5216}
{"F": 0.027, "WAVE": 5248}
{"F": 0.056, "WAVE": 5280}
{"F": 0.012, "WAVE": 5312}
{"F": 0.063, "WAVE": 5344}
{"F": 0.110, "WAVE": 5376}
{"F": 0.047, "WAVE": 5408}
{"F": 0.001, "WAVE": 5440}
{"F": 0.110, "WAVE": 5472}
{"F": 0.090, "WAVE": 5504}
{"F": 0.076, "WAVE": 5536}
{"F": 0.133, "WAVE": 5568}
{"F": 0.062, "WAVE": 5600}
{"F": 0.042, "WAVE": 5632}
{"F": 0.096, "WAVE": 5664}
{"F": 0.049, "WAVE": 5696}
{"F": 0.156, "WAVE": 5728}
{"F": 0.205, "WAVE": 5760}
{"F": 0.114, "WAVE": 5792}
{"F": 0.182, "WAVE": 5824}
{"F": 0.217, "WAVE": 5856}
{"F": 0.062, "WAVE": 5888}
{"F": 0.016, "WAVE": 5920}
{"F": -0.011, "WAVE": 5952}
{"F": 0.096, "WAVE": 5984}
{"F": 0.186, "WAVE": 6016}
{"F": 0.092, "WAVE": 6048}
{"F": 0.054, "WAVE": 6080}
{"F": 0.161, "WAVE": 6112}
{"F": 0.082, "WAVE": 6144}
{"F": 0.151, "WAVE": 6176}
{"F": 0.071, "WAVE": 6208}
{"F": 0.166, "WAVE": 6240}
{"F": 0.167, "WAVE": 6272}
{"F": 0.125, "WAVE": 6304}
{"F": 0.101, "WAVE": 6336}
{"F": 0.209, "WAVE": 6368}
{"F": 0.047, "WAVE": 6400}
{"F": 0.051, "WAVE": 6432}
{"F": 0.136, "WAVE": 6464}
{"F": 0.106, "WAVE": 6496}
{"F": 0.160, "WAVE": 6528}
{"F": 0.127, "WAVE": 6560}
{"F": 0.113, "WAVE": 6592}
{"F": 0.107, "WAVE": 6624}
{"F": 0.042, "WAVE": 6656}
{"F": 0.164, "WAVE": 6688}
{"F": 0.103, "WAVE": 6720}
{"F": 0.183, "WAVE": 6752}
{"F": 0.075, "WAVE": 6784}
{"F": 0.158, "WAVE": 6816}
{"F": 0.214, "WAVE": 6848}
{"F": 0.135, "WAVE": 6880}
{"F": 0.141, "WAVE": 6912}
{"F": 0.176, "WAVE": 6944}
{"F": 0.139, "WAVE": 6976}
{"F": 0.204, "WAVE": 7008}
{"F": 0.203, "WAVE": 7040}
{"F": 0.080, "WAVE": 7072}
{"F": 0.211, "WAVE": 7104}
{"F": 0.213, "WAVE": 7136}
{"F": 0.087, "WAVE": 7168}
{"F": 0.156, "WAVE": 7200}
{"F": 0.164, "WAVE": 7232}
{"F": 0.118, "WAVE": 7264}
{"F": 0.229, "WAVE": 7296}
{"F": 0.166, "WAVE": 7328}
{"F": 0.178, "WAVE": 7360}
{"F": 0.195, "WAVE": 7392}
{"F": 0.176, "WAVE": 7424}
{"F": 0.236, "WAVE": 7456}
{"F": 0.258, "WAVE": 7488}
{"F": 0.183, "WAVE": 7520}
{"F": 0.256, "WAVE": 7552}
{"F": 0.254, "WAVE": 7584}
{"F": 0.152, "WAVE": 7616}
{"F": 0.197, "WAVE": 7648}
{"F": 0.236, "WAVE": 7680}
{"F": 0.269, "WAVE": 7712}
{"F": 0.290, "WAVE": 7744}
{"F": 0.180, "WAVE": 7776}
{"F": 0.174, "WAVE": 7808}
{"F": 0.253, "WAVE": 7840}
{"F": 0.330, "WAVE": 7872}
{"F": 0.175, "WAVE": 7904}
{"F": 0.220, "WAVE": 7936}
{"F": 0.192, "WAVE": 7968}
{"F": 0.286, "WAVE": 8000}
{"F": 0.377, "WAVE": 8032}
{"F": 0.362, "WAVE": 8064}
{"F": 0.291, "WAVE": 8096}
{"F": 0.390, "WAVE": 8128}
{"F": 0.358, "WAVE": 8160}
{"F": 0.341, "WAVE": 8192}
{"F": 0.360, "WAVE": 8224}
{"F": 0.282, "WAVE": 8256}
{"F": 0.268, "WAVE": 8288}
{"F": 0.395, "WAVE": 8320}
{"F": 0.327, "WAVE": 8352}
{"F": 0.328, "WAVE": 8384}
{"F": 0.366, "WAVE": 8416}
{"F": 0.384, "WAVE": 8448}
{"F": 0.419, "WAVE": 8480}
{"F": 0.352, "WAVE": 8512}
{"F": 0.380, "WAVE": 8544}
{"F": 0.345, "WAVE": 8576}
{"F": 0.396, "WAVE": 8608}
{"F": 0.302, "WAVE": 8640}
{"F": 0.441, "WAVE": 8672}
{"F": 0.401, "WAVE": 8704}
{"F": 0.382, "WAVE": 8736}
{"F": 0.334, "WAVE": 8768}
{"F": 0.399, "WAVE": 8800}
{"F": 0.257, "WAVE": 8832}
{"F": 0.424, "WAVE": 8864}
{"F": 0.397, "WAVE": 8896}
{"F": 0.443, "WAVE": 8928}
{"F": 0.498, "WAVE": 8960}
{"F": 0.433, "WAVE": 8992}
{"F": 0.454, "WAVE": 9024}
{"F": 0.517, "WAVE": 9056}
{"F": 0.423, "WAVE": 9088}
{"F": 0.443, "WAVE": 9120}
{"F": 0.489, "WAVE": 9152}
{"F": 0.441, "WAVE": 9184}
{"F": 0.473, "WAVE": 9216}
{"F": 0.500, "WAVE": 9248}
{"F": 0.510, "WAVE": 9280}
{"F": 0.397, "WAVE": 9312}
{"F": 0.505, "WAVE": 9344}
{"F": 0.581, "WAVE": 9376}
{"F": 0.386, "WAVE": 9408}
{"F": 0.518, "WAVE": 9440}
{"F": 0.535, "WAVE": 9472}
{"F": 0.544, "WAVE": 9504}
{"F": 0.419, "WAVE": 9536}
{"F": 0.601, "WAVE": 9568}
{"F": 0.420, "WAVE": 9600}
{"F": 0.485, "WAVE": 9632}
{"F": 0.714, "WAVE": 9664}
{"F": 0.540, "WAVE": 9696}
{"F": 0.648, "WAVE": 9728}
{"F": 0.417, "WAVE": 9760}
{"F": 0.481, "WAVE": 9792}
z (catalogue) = 1.008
